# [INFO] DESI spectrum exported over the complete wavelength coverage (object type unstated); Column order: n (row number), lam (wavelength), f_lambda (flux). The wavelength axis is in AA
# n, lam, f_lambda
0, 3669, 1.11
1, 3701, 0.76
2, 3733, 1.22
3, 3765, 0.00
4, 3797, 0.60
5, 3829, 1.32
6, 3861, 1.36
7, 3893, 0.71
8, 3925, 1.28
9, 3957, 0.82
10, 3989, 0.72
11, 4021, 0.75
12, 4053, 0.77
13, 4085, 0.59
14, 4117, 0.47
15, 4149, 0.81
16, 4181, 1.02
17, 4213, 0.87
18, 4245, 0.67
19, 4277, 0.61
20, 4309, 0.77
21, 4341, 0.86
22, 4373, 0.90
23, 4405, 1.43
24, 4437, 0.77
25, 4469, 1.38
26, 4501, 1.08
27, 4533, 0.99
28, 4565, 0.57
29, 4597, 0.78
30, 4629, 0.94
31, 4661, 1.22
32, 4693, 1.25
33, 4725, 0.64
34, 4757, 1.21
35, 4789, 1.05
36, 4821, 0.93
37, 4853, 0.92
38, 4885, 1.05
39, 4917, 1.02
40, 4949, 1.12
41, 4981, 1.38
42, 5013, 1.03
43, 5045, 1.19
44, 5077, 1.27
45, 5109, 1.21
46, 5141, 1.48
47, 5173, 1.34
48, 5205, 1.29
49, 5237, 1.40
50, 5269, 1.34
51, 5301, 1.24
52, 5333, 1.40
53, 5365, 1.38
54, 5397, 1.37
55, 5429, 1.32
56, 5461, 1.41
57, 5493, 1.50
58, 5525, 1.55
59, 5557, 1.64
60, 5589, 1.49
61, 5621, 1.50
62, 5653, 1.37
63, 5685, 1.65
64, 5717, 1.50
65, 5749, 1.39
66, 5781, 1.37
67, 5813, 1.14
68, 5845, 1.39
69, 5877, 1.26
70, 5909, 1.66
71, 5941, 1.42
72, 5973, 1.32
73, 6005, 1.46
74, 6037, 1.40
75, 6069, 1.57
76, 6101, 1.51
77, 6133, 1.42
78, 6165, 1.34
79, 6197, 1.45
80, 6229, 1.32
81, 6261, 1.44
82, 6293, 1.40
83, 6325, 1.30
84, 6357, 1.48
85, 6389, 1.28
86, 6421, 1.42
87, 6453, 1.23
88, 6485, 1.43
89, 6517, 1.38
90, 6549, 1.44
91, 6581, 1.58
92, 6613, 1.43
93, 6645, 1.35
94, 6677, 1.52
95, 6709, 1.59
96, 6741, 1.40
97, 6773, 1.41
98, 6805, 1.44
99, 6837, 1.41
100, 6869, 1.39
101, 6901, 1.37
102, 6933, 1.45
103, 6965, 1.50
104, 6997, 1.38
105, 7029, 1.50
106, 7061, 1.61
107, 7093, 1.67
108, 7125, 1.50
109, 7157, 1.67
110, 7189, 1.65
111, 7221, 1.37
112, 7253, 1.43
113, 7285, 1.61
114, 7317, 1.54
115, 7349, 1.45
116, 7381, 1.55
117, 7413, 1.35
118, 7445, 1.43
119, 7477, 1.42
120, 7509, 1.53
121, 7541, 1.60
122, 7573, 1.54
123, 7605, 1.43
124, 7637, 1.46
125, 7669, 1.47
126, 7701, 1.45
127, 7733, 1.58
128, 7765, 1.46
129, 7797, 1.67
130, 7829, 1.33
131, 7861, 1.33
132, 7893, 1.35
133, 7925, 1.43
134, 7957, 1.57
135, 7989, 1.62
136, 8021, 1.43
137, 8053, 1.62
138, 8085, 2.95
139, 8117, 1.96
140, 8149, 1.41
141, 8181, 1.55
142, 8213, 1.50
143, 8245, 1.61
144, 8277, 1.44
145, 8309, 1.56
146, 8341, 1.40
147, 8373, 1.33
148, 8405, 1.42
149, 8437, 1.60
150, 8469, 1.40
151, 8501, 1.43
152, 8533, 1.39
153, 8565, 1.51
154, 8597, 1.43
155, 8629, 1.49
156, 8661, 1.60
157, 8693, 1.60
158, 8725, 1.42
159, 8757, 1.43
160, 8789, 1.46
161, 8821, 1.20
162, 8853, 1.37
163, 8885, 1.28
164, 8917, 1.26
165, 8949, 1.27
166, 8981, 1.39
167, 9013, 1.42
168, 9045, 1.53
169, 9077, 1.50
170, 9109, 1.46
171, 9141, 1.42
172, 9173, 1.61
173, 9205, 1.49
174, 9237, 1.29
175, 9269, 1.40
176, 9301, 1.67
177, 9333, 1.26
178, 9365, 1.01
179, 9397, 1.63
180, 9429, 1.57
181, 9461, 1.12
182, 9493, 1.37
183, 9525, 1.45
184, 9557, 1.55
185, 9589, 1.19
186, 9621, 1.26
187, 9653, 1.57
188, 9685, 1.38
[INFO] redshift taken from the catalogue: 0.23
